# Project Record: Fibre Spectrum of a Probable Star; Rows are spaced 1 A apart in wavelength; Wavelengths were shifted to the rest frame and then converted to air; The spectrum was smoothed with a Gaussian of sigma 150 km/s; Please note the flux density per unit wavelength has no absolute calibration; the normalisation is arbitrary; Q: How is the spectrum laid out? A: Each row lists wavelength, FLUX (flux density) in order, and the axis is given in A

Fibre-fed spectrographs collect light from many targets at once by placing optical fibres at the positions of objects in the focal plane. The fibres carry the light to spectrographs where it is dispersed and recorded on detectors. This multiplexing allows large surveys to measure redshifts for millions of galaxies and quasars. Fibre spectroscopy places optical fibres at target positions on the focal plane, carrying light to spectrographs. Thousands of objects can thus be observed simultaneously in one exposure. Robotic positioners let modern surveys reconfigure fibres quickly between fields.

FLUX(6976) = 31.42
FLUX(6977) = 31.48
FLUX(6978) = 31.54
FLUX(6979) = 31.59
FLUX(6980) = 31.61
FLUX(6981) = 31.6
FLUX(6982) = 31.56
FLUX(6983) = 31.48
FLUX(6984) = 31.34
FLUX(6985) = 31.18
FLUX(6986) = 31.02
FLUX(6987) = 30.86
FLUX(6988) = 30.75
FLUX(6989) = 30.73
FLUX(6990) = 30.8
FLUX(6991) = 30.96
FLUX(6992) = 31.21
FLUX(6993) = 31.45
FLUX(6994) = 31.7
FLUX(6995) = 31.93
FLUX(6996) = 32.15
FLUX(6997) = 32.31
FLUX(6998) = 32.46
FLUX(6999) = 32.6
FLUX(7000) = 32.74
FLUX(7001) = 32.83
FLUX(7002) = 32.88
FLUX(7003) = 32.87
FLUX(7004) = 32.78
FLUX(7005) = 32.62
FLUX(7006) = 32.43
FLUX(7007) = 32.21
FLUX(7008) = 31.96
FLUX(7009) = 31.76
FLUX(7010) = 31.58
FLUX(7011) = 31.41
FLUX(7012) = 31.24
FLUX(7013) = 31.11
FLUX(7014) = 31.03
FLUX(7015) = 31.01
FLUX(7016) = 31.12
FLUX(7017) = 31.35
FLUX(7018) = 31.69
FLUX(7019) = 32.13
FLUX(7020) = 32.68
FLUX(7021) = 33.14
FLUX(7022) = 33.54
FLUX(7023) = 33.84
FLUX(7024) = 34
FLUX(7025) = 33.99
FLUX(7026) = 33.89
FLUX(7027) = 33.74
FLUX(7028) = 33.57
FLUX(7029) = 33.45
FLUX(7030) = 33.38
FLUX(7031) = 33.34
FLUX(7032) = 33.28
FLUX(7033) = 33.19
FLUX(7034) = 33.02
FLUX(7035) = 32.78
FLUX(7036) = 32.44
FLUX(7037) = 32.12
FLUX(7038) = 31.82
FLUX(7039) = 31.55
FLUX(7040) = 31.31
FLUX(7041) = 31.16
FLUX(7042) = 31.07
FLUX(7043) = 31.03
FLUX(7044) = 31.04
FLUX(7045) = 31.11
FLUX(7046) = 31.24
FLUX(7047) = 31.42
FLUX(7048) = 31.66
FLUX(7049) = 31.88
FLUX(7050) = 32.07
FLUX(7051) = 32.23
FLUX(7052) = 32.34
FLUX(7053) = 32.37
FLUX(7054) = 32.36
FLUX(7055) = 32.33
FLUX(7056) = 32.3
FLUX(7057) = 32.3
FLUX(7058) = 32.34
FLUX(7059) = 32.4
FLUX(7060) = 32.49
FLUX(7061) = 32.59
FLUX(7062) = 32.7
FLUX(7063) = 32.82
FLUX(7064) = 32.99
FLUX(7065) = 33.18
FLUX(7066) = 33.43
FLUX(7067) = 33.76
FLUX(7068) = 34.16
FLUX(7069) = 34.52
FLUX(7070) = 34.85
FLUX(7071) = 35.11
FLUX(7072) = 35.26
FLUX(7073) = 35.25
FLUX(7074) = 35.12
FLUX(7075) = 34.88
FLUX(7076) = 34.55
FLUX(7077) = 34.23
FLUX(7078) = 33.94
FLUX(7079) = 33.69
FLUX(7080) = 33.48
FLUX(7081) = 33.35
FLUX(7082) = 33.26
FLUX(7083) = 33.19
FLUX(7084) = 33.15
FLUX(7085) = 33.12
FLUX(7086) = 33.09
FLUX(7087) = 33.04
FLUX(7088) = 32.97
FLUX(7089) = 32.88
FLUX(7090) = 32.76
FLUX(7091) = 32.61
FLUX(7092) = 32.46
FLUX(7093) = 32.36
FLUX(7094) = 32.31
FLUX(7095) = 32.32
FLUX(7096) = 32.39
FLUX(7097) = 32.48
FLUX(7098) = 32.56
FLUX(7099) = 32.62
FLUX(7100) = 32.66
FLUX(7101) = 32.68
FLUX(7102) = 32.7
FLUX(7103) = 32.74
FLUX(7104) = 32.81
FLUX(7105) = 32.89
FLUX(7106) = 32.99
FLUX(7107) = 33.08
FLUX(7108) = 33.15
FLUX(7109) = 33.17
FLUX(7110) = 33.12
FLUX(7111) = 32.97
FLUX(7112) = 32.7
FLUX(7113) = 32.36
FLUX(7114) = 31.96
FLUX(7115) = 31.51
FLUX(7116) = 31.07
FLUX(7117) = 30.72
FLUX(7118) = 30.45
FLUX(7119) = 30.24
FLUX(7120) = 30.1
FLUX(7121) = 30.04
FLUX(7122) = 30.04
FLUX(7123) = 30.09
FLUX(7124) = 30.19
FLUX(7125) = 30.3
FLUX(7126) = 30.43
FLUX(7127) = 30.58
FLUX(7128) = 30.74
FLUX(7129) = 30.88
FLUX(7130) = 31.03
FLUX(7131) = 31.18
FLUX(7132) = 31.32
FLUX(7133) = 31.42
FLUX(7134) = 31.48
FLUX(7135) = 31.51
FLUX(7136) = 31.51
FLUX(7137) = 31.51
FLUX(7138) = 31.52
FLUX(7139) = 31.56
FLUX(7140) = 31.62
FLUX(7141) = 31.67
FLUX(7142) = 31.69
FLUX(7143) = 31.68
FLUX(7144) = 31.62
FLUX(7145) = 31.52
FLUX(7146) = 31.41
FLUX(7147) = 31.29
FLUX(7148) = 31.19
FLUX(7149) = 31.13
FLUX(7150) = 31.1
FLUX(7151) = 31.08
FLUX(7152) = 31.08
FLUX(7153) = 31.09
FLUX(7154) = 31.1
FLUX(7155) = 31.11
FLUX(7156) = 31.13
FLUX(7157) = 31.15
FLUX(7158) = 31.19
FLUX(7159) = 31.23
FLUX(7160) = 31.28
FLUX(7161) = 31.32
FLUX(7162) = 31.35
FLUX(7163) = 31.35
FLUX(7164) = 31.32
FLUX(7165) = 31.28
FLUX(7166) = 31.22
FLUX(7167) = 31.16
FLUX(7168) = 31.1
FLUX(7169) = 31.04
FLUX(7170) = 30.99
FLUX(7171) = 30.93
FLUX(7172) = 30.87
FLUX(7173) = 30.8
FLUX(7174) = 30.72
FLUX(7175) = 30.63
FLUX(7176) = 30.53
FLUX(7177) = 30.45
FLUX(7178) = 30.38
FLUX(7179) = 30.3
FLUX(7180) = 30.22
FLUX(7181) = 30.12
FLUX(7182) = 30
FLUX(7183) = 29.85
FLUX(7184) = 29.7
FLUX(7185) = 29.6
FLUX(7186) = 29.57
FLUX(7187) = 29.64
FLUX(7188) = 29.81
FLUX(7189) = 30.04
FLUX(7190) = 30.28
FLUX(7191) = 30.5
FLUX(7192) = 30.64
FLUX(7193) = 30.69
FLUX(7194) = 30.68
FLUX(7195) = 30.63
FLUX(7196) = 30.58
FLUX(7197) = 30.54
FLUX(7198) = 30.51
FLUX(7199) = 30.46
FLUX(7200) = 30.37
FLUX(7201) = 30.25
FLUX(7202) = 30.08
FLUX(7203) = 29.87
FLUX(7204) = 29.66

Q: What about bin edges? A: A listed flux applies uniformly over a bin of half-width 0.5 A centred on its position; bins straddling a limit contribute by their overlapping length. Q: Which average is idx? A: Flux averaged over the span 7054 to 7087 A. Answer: 33.5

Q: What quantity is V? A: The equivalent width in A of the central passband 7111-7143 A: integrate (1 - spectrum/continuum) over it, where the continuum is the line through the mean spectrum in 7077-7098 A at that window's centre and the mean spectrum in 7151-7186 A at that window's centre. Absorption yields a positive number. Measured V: 0.79 A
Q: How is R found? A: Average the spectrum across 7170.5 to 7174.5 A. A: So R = 30.8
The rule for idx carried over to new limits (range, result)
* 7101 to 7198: 31.1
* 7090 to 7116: 32.6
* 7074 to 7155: 32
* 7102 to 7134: 31.5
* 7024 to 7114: 32.9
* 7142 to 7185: 30.9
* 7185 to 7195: 30.2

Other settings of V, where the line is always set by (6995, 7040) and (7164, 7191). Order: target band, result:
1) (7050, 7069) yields -0.47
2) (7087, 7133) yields -0.80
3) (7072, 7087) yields -1.04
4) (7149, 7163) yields -0.20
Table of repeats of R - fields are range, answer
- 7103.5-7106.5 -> 32.9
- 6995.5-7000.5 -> 32.5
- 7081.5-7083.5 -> 33.2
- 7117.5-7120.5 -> 30.3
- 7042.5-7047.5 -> 31.2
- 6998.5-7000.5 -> 32.7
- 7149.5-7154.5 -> 31.1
